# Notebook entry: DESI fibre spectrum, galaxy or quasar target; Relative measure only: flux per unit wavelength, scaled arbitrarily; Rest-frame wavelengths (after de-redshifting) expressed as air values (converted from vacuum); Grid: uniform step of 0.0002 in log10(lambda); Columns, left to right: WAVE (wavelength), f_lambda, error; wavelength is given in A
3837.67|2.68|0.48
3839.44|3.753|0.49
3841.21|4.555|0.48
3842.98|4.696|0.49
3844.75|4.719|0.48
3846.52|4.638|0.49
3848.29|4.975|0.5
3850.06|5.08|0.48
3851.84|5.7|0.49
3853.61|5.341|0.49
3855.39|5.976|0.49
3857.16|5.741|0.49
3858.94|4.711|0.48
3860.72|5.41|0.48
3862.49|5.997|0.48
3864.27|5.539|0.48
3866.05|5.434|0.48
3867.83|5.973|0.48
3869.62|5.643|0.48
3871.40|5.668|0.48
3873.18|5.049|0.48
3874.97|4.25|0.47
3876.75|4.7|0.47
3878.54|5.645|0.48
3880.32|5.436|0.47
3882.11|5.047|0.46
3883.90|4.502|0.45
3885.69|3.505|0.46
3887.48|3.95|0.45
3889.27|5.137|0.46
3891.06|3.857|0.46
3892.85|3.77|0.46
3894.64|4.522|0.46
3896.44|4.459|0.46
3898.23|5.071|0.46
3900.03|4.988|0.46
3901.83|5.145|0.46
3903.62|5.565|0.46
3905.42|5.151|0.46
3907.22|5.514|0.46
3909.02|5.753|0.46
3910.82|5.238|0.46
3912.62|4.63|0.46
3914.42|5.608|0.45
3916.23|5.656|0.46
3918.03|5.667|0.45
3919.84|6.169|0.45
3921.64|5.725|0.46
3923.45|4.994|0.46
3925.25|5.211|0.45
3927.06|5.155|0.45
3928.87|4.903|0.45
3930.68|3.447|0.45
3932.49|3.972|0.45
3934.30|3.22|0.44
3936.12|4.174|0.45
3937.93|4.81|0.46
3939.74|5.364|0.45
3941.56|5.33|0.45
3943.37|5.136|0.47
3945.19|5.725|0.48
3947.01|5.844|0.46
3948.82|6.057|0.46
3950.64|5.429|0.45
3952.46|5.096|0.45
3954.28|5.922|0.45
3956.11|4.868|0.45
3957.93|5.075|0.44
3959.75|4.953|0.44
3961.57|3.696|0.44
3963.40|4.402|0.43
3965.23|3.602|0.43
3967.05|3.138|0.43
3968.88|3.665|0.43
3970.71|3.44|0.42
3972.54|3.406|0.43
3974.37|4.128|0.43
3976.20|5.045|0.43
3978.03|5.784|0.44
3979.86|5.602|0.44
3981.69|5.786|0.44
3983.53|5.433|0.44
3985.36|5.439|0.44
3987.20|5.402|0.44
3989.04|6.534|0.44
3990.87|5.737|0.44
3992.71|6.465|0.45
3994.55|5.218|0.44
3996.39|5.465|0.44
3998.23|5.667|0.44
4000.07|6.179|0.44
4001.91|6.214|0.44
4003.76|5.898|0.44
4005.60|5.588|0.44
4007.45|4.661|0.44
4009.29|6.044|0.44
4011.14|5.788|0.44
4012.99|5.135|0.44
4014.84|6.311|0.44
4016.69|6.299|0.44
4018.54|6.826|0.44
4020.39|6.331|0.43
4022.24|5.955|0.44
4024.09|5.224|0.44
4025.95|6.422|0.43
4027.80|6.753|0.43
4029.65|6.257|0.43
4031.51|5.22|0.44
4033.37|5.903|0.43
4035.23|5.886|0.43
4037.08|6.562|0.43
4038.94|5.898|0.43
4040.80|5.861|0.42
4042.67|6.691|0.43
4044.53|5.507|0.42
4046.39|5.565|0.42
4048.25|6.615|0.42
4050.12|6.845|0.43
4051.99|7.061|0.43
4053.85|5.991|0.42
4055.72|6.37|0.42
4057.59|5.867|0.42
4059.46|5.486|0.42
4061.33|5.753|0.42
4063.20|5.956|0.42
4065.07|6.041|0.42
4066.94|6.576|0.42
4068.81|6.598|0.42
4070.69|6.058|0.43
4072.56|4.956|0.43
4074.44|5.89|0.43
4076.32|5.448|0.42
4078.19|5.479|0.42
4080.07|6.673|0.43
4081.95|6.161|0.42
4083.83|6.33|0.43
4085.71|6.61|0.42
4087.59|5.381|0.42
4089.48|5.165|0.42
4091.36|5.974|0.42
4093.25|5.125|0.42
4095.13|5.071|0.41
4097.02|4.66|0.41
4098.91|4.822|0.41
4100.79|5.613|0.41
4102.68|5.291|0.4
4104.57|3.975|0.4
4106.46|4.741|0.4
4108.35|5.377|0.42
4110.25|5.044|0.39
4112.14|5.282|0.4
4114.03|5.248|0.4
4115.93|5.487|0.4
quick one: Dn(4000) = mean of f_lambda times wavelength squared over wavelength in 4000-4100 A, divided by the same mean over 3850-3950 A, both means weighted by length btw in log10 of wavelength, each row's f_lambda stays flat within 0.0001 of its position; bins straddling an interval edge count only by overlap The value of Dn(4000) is 1.25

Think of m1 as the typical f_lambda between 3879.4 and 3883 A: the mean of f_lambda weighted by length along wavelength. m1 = 5.25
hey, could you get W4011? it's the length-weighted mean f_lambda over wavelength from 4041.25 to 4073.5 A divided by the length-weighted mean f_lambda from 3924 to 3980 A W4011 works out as 1.3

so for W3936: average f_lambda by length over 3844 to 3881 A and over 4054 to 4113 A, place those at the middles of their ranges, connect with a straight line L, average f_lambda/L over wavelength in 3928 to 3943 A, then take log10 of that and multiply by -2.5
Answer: 0.218 mag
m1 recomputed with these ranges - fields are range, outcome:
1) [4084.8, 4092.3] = 5.78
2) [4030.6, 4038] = 5.9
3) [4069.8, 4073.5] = 5.5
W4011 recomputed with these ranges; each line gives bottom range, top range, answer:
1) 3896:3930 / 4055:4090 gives 1.12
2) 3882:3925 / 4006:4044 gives 1.20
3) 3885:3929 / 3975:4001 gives 1.13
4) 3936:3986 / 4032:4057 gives 1.27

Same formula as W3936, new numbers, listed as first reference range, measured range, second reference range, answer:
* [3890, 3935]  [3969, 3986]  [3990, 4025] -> 0.15 mag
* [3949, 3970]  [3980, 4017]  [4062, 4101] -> -0.16 mag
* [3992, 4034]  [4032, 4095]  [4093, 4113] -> -0.11 mag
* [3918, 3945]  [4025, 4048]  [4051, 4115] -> -0.12 mag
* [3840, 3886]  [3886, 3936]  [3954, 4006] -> 0.05 mag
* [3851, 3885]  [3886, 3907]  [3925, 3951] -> 0.10 mag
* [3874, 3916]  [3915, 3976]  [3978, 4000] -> 0.11 mag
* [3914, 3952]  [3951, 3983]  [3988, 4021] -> 0.19 mag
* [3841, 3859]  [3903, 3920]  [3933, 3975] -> -0.13 mag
